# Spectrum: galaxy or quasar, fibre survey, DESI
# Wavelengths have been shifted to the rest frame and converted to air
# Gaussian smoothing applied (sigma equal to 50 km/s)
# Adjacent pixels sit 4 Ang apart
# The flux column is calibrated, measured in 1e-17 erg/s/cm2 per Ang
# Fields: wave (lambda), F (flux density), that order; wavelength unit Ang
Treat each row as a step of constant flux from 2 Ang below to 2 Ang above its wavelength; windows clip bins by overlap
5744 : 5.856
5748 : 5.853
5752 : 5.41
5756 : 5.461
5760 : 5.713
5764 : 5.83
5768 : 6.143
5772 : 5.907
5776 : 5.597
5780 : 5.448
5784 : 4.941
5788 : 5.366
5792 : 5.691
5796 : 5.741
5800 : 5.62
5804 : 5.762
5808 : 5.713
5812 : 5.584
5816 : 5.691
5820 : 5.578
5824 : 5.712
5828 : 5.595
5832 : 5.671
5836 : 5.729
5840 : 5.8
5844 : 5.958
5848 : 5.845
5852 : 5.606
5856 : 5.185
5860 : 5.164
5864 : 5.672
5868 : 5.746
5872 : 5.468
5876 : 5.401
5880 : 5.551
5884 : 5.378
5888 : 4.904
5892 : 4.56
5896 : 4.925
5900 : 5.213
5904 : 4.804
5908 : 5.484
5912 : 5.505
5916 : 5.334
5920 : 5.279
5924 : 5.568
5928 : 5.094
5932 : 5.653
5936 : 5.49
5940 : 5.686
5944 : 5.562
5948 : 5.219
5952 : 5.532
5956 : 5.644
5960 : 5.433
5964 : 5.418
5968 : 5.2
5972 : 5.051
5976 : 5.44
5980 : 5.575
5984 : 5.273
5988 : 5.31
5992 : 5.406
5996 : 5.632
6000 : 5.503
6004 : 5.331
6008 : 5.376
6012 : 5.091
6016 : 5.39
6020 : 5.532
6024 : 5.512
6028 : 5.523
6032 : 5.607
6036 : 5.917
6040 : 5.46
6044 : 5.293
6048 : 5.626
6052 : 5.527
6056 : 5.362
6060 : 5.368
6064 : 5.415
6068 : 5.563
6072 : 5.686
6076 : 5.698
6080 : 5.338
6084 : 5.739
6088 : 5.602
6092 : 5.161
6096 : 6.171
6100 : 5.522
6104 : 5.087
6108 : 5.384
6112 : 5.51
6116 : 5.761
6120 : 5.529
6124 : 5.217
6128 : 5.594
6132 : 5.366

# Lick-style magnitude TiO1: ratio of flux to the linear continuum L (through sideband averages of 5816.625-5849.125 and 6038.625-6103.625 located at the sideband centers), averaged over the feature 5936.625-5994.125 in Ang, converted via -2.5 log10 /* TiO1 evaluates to 0.04 mag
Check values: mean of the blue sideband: 5.73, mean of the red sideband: 5.52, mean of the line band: 5.41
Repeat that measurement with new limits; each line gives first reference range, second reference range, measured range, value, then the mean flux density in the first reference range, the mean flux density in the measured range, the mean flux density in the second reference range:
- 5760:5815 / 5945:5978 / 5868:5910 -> 0.06 mag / 5.65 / 5.2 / 5.37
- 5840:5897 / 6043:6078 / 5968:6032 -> 0.02 mag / 5.41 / 5.4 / 5.51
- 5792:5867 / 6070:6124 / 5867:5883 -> 0.02 mag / 5.65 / 5.52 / 5.54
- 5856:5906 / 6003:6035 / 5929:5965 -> -0.04 mag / 5.23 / 5.51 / 5.44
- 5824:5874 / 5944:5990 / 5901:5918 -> 0.04 mag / 5.62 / 5.28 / 5.38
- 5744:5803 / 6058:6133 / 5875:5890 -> 0.06 mag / 5.63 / 5.3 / 5.51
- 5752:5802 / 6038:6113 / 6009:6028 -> 0.03 mag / 5.61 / 5.4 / 5.5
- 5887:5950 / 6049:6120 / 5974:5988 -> -0.01 mag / 5.27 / 5.41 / 5.52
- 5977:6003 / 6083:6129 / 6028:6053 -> -0.02 mag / 5.44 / 5.57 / 5.52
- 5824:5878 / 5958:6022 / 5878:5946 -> 0.04 mag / 5.61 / 5.29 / 5.37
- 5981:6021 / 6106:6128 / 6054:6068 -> 0.01 mag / 5.39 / 5.41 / 5.49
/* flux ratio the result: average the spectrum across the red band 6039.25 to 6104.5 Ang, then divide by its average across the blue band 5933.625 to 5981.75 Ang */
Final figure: 1.0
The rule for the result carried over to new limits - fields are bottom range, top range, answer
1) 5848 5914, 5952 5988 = 1.02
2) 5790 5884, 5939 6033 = 0.96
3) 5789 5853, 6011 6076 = 0.97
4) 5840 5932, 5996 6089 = 1.03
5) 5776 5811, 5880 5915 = 0.93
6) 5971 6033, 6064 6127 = 1.02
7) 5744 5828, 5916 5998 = 0.96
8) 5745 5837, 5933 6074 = 0.97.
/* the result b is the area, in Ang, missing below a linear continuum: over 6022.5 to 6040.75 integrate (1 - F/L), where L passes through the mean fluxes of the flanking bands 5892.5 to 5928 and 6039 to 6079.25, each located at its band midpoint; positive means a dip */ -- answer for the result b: -0.6 Ang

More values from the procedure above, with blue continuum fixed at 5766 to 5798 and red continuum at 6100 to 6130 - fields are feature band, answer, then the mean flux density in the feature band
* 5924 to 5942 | 0.14 Ang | 5.49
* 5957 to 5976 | 0.70 Ang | 5.31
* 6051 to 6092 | -0.34 Ang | 5.51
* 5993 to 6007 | 0.07 Ang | 5.47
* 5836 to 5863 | -0.16 Ang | 5.61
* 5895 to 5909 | 1.15 Ang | 5.09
